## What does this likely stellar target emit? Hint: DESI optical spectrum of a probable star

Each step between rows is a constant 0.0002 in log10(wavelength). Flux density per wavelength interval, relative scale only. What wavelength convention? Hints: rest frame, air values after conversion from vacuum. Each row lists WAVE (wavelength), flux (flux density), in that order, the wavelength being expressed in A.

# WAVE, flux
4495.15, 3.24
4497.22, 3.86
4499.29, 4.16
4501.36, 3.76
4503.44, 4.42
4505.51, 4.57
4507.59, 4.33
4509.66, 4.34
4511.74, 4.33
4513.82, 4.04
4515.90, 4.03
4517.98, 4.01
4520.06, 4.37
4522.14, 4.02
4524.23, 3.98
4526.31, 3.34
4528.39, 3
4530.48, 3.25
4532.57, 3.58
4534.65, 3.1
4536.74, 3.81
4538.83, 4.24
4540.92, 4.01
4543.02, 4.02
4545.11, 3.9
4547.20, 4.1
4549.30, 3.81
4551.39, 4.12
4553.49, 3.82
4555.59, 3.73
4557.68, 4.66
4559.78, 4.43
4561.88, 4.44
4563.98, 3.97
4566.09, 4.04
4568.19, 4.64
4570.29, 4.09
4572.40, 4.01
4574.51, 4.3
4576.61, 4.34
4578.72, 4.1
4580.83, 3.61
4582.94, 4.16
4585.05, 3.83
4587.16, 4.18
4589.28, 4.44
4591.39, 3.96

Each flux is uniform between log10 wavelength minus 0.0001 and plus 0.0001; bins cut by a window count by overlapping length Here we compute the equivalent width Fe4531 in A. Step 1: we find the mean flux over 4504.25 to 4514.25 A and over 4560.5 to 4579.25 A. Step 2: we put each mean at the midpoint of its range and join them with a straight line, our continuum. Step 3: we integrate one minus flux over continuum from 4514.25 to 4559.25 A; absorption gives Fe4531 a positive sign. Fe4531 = 4.5 A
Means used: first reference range 4.34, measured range 3.86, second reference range 4.22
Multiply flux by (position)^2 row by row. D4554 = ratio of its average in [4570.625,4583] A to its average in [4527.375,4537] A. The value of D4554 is 1.3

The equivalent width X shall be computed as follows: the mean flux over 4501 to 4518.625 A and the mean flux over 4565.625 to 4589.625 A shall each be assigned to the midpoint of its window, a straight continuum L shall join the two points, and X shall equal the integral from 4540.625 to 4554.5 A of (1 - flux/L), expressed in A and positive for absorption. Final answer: 0.7 A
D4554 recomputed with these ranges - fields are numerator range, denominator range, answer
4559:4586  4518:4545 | 1.13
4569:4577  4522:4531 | 1.23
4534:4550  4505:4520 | 0.93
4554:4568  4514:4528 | 1.10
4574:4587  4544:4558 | 1.03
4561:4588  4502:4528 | 1.03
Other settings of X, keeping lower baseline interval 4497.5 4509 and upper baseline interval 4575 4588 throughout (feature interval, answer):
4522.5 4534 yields 2.0 A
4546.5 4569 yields -0.3 A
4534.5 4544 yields 0.5 A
